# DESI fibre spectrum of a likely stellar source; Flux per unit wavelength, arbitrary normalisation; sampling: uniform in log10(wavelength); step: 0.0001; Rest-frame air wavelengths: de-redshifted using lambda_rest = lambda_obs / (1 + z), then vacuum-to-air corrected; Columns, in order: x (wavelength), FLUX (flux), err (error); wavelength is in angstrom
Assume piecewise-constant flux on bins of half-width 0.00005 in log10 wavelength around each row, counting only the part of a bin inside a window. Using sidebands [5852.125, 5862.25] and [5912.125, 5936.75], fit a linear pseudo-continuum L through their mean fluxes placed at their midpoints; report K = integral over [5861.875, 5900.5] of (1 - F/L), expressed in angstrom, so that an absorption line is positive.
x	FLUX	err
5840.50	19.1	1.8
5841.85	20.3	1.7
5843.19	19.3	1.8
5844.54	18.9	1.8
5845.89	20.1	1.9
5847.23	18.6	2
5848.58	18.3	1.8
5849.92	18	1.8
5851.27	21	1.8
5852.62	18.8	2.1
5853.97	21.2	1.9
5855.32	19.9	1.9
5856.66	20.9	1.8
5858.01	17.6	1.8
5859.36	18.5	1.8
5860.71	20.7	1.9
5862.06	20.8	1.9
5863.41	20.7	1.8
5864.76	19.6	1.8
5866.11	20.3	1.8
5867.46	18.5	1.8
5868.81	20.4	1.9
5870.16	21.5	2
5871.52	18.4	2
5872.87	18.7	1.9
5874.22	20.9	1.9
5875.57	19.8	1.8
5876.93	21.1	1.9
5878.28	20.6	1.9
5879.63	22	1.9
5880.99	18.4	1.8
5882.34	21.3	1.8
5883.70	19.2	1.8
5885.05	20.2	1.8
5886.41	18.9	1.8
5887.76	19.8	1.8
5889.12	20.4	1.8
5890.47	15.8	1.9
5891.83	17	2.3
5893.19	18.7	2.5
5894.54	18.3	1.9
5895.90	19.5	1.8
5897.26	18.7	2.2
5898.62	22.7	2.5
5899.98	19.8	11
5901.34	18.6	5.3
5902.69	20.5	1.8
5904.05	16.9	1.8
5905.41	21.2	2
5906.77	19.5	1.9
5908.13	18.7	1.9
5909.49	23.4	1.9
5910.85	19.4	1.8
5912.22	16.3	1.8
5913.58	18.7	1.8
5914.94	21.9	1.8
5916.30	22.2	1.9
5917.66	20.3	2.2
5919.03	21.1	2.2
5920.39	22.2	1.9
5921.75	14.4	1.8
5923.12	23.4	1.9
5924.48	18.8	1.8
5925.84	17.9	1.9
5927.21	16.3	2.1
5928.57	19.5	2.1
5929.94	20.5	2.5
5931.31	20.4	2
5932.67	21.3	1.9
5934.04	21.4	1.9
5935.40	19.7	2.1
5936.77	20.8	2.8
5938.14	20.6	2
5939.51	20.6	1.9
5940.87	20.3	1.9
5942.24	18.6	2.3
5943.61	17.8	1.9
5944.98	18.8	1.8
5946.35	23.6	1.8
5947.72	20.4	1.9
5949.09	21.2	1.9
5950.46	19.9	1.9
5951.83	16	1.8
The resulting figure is 0.22 angstrom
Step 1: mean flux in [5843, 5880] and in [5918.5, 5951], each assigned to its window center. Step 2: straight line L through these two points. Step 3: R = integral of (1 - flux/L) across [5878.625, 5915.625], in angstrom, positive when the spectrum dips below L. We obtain 0.76 angstrom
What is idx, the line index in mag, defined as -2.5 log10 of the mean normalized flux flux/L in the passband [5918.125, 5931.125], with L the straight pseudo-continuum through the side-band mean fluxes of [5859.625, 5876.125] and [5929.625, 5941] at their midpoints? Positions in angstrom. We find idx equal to 0.063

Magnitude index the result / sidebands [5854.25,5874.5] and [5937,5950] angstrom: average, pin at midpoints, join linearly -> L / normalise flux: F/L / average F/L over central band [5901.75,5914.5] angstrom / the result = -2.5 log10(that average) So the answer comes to 0.03 mag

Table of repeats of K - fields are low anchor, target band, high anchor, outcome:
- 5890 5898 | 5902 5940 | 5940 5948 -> -1.7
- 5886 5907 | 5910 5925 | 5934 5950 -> -0.2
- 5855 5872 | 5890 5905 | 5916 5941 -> 0.8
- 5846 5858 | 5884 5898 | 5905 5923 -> 0.8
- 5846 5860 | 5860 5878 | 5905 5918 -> -0.5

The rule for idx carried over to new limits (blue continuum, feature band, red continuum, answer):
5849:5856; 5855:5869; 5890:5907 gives -0.011 mag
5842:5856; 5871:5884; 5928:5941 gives -0.015 mag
